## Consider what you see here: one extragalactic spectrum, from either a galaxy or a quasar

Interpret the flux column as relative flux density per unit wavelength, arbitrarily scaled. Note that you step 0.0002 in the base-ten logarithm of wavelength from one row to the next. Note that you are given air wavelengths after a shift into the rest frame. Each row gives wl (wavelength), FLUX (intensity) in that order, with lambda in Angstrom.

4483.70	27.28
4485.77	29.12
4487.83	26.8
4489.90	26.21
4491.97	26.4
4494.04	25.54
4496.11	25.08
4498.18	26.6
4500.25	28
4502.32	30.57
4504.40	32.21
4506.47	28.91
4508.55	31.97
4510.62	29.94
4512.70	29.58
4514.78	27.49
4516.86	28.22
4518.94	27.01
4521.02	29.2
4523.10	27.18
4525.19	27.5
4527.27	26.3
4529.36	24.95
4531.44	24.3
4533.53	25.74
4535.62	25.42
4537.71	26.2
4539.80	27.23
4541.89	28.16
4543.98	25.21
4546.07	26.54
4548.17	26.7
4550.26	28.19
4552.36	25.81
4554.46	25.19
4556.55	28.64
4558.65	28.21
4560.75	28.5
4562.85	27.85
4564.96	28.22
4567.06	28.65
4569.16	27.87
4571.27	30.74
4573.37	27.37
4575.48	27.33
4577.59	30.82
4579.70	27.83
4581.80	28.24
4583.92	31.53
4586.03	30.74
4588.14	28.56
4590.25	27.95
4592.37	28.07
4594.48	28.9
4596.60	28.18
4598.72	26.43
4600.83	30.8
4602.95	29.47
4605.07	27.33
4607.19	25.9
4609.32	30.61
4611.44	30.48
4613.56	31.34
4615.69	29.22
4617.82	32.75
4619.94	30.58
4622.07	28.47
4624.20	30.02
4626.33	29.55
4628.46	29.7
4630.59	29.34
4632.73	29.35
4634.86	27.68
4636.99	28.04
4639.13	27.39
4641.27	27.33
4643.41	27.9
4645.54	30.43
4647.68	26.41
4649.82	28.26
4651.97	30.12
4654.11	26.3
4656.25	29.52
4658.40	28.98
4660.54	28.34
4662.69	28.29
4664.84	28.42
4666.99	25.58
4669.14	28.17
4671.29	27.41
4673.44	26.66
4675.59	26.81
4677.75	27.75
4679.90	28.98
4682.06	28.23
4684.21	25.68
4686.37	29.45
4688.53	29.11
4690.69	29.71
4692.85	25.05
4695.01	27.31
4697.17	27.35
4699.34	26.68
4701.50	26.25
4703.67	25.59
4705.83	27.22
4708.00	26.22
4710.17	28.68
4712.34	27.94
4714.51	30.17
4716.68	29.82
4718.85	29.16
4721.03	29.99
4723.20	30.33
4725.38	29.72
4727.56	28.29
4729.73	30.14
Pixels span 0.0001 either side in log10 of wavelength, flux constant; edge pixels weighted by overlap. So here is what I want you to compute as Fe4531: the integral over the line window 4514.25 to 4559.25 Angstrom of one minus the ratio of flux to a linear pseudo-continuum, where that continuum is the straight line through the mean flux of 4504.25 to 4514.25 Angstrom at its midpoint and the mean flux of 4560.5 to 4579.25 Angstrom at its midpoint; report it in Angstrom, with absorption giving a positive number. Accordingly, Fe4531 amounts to 4.1 Angstrom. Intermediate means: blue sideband 30.2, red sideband 28.6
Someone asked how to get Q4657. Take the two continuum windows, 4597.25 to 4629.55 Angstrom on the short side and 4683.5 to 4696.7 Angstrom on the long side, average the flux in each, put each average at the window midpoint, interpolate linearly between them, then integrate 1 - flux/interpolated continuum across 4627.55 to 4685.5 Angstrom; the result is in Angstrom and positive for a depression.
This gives 1.0 Angstrom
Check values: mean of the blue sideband 29.5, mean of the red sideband 27.8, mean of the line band 28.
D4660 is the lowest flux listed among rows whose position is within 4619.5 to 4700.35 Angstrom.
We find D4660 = 25.05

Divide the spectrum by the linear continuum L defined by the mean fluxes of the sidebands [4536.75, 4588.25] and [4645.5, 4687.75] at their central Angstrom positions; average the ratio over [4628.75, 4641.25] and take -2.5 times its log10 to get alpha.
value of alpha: -0.02 mag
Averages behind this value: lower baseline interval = 28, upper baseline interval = 27.9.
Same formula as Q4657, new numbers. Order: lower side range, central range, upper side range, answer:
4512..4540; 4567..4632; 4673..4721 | -4.7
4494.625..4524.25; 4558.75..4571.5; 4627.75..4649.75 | 0.0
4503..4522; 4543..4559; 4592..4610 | 1.2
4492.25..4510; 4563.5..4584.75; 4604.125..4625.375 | 0.3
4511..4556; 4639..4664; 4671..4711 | -1.0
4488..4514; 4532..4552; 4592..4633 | 1.5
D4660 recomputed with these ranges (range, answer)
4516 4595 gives 24.3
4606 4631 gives 25.9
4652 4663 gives 26.3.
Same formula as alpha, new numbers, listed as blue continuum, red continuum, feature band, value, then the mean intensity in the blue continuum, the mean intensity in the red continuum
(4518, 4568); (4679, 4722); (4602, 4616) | -0.07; 27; 27.9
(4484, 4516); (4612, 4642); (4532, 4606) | 0.04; 28.3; 29.4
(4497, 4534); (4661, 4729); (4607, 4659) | -0.04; 28.1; 28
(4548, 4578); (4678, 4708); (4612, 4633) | -0.09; 28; 27.4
